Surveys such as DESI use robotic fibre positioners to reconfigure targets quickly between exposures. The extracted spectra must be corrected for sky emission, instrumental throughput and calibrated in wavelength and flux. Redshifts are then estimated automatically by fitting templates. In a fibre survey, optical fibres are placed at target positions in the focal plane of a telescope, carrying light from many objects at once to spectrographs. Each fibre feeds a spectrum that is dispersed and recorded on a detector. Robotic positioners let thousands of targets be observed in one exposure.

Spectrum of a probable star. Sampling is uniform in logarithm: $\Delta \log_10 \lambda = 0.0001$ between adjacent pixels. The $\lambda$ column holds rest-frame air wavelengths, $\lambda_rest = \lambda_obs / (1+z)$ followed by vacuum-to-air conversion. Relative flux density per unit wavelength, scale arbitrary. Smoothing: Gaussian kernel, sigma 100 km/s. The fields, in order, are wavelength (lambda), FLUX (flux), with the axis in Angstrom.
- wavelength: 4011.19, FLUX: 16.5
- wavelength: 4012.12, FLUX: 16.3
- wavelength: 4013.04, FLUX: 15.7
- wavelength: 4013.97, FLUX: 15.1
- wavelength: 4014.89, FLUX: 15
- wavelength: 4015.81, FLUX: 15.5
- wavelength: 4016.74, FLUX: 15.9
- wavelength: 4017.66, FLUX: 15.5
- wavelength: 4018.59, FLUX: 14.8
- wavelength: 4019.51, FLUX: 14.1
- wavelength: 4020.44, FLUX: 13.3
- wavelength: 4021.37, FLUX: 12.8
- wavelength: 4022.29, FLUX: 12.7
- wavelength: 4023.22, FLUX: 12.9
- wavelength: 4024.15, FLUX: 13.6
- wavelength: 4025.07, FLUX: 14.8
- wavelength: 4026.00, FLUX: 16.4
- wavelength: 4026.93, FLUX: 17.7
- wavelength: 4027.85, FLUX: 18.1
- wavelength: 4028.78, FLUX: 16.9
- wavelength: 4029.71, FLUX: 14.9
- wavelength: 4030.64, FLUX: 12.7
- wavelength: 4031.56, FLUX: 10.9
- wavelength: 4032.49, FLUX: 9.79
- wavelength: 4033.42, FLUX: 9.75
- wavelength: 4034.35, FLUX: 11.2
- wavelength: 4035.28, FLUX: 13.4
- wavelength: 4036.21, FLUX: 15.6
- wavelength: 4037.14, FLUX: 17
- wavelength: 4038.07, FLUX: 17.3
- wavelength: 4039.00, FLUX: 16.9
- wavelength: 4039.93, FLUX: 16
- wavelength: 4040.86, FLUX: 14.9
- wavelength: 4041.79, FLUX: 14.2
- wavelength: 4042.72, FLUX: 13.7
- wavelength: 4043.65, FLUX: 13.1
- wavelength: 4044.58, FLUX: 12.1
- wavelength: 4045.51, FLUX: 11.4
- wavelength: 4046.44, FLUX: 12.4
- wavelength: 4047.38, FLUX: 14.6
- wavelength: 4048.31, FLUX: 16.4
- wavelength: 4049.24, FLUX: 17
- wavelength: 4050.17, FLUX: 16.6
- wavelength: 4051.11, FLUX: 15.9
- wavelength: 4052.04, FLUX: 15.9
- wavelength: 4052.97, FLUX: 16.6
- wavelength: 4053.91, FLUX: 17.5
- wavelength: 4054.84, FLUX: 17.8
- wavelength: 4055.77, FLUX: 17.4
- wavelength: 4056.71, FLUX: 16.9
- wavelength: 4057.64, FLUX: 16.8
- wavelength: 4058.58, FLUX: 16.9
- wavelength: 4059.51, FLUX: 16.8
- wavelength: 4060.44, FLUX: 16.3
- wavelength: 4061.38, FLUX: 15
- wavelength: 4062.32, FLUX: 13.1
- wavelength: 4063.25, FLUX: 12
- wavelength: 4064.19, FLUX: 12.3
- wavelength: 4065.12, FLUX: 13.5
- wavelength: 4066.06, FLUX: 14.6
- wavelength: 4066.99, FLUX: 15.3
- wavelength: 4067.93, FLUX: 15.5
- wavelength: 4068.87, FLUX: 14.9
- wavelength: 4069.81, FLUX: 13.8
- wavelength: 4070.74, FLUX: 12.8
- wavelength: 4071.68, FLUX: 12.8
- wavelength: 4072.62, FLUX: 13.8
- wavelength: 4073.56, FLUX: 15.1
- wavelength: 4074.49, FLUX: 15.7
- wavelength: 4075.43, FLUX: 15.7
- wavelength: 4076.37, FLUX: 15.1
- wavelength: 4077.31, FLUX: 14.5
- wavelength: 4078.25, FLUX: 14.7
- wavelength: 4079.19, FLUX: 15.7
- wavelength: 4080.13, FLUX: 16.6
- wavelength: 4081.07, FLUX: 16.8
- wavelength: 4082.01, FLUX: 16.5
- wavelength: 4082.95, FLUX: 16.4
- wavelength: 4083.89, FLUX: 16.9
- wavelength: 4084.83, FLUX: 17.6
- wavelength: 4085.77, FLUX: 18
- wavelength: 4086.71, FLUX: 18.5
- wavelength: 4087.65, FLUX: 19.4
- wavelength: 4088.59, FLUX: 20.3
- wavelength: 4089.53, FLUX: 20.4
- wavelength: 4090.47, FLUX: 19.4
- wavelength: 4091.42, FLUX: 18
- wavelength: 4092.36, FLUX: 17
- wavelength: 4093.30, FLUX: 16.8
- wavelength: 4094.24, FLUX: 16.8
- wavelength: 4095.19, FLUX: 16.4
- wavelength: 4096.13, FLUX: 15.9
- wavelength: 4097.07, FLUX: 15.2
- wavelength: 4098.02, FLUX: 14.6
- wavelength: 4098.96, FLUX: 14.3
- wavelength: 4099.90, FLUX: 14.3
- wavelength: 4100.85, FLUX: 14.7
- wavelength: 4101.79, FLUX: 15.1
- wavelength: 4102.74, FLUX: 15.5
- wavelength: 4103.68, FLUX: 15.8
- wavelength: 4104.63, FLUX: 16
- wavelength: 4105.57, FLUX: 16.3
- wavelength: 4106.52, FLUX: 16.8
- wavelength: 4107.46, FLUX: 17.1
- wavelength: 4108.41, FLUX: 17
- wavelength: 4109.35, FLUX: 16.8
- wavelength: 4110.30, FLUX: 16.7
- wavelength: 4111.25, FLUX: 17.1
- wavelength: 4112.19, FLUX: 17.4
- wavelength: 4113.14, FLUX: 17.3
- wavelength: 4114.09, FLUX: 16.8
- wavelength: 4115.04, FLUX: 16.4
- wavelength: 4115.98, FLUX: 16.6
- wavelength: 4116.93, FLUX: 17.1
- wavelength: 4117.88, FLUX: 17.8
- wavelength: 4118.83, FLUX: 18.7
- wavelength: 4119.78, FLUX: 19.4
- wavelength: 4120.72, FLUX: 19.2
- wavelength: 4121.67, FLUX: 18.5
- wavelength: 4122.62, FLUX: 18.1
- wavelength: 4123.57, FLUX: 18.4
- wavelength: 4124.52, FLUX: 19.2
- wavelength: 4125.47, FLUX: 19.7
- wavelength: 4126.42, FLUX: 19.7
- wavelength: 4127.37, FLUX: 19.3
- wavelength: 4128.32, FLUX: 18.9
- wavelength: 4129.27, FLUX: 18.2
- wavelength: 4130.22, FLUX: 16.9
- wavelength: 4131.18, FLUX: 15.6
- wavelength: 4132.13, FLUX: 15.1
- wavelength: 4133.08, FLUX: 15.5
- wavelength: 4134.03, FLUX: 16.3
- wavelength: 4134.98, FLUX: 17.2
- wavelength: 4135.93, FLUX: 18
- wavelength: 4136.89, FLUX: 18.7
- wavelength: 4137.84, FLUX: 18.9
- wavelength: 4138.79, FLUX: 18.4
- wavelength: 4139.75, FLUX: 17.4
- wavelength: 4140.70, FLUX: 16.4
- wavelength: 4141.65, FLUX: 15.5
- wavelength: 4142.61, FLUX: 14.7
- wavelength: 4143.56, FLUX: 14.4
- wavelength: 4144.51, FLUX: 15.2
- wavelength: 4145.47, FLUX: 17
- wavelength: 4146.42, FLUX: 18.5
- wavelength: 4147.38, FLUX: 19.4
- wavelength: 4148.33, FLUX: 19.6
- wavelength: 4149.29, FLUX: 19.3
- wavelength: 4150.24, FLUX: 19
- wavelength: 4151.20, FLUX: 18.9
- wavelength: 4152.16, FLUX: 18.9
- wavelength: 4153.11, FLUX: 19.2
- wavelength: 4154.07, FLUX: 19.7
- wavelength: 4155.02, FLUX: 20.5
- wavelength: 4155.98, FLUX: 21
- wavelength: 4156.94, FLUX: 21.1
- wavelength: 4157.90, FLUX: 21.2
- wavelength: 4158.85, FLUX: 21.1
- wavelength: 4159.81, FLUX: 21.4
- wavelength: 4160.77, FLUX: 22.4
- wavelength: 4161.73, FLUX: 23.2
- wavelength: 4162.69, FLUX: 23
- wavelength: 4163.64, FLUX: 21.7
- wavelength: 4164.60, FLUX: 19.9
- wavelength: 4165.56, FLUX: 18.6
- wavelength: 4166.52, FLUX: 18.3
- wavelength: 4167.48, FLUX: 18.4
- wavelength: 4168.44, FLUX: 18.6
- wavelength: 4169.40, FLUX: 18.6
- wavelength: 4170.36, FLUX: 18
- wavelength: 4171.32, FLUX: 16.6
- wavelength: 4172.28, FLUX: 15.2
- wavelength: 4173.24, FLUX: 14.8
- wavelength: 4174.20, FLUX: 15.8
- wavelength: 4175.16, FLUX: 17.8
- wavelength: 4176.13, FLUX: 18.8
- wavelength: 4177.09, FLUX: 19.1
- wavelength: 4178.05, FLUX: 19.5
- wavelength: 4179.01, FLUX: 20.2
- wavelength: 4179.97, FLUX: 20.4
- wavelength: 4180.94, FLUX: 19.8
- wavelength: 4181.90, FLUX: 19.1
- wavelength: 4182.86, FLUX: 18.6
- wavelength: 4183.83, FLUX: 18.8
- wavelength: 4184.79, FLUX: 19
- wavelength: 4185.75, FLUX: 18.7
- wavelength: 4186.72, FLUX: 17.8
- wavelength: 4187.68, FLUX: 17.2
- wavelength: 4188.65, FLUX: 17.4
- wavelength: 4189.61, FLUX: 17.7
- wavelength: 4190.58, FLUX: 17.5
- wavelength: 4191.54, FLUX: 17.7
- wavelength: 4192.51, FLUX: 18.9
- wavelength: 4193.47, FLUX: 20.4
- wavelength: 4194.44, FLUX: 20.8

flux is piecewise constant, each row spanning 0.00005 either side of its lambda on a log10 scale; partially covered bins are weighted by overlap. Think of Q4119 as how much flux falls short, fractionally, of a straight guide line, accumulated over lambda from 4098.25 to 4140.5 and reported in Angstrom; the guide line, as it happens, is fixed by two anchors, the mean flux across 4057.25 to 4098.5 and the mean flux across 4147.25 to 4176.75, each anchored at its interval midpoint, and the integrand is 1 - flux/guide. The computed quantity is 1.0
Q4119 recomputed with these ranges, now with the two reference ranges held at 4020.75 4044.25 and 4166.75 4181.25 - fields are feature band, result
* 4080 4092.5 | -1.8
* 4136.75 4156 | -0.8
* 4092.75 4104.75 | 0.4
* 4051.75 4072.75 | -0.1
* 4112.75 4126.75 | -1.3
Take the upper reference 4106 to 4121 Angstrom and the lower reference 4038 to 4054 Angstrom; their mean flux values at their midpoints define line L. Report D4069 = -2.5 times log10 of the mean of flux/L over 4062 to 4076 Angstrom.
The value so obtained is 0.13 mag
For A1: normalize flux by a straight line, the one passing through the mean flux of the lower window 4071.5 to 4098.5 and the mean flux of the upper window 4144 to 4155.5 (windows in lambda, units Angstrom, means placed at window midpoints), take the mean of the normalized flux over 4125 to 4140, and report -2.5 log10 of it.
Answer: 0.03 mag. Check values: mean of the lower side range 16.6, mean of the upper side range 18.8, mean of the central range 17.7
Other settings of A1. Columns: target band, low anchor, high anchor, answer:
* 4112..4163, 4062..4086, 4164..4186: -0.08 mag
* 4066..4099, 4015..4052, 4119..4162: 0.01 mag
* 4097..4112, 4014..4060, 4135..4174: 0.08 mag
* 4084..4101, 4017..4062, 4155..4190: -0.04 mag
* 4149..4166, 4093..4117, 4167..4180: -0.18 mag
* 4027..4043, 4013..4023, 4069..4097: 0.04 mag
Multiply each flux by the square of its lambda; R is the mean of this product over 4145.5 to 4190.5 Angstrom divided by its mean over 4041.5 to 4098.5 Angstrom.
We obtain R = 1.3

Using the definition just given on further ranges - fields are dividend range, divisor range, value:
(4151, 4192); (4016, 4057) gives 1.38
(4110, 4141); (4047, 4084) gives 1.18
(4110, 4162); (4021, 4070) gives 1.29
